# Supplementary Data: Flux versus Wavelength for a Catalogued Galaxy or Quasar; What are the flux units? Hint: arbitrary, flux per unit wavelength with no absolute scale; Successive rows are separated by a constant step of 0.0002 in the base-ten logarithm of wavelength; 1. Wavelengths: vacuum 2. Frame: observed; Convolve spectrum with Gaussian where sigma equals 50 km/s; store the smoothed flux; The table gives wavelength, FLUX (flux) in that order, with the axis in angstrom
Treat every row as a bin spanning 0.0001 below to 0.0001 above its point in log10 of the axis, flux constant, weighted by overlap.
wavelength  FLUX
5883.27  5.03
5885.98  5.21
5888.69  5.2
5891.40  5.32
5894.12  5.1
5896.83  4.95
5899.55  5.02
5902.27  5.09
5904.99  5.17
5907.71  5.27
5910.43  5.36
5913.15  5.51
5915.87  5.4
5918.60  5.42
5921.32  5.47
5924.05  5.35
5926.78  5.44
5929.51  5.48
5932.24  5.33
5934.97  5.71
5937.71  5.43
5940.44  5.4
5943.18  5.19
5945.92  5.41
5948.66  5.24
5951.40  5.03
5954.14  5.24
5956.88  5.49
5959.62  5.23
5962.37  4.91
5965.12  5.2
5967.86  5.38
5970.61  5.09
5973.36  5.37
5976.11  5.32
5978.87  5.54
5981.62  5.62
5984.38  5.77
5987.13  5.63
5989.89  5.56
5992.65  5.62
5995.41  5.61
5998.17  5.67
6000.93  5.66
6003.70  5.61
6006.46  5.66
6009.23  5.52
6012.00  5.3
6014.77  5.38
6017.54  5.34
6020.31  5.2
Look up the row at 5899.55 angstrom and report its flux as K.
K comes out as 5.02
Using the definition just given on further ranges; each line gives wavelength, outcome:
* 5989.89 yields 5.56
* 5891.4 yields 5.32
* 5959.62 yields 5.23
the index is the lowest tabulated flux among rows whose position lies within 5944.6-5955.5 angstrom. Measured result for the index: 5.03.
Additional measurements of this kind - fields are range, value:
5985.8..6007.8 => 5.56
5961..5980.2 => 4.91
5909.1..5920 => 5.36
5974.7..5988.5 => 5.32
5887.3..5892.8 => 5.2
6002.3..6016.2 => 5.3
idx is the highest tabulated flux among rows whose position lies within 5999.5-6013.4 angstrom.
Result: 5.66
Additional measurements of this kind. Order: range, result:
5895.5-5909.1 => 5.27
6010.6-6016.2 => 5.38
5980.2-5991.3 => 5.77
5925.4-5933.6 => 5.48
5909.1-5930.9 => 5.51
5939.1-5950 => 5.41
